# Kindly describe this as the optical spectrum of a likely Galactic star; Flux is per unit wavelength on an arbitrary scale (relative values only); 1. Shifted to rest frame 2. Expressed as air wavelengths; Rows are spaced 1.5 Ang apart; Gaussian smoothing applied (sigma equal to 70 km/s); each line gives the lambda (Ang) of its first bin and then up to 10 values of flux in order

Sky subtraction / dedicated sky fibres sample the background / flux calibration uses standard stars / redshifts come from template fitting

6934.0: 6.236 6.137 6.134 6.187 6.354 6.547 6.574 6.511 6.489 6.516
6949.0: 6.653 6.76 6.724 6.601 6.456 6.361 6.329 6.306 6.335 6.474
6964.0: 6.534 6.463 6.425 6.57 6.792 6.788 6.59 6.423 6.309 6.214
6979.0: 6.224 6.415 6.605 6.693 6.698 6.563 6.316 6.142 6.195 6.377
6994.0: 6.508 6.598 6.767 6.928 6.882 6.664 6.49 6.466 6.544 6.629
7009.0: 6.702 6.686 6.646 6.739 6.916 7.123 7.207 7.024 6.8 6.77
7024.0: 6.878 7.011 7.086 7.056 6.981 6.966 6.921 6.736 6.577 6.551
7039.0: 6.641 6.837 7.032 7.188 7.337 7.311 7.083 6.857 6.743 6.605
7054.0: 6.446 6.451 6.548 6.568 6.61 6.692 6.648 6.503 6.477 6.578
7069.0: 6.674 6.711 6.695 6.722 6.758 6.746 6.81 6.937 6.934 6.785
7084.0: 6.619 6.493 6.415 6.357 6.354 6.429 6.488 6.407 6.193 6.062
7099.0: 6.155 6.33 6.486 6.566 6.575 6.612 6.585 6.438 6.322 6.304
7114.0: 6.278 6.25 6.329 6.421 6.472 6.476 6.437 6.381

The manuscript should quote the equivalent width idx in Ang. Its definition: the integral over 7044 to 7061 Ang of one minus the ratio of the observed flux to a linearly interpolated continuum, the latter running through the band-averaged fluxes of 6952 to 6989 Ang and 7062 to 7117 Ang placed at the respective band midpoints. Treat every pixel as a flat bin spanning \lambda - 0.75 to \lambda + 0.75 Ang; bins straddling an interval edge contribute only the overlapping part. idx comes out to -0.7 Ang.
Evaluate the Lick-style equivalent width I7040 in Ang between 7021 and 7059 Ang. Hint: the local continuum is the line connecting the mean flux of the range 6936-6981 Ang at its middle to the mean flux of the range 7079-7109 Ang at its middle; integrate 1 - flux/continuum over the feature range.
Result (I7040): -2.2 Ang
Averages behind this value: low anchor 6.47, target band 6.85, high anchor 6.48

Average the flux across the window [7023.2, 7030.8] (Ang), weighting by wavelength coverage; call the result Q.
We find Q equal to 7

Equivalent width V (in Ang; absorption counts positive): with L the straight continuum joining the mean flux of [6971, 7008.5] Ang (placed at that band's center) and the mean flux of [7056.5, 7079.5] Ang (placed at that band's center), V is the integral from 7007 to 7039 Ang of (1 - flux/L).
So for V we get -1.3 Ang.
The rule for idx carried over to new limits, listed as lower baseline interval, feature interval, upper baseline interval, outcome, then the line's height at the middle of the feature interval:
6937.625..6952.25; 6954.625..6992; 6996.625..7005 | 0.9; 6.61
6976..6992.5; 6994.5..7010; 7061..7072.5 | -0.5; 6.45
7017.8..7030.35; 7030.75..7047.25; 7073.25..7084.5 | 0.0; 6.92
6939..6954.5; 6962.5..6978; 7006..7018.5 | 0.3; 6.65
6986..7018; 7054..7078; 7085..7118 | -0.6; 6.47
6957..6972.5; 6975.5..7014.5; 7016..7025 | 1.2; 6.75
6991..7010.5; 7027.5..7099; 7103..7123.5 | -1.9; 6.51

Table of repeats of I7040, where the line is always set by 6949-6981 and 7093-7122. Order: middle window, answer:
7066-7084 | -0.9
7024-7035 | -0.9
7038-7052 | -1.2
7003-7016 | -0.4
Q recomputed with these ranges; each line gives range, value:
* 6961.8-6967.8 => 6.47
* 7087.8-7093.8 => 6.41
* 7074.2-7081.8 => 6.84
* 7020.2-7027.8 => 6.91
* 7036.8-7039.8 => 6.6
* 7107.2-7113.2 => 6.41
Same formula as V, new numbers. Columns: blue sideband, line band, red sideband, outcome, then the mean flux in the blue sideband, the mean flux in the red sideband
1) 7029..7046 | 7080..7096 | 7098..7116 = 0.1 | 6.9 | 6.41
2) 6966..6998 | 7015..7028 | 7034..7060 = -0.6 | 6.49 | 6.79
